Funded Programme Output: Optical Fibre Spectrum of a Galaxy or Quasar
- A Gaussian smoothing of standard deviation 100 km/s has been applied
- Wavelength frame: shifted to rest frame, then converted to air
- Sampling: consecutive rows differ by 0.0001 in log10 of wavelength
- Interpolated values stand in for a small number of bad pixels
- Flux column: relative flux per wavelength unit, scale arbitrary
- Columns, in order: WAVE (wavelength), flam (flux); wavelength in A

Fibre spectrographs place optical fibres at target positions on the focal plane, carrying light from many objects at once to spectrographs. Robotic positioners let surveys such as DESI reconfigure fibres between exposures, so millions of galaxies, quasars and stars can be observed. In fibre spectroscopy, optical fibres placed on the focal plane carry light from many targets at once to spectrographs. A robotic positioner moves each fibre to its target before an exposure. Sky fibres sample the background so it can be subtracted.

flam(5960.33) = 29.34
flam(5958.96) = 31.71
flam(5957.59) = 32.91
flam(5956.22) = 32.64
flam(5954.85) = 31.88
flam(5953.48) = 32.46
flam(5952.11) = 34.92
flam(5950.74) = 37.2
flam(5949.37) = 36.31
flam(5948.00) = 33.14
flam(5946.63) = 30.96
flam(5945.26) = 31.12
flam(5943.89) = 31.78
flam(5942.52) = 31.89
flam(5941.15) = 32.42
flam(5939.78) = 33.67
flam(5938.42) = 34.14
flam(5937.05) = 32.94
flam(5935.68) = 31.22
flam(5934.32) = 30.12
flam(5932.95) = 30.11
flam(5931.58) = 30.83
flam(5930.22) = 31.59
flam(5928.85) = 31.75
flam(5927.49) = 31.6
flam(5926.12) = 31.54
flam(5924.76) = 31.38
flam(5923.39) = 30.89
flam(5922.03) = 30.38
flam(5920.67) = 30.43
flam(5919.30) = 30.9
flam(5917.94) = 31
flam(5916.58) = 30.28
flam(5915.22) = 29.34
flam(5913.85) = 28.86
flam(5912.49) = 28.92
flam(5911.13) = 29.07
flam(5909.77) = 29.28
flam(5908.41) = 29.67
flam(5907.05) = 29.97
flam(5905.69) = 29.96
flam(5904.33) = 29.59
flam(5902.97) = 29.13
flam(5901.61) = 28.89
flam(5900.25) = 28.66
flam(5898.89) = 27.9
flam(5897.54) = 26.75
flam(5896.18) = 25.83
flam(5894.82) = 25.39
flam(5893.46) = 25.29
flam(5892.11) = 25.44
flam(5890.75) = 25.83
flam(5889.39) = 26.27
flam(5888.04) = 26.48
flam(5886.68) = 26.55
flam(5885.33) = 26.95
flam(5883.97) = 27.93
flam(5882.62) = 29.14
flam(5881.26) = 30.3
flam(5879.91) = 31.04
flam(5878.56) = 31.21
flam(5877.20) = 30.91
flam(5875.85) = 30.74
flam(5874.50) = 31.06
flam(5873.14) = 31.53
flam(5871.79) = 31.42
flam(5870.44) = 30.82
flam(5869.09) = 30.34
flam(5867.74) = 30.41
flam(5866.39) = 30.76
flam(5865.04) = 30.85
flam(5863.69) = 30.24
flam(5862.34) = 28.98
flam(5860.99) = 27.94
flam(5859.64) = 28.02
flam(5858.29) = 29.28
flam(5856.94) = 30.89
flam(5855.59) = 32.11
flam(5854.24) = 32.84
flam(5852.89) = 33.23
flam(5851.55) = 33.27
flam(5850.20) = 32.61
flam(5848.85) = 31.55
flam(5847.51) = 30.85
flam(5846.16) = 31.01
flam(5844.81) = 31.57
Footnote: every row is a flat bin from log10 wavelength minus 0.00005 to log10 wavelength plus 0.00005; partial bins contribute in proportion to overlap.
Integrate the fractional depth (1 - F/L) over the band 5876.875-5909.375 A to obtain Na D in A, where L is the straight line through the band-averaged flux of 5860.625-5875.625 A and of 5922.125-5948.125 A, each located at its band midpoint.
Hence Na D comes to 2.95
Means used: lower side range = 30.5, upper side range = 31.7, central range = 28.1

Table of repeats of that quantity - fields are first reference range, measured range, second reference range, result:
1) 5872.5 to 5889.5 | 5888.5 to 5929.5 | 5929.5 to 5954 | 2.48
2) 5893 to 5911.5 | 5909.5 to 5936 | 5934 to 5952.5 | 0.13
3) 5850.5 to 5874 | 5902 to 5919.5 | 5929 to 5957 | 1.21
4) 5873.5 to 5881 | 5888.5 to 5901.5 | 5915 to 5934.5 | 1.87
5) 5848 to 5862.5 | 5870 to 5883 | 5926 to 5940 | 0.16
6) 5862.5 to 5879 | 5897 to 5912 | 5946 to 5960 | 1.34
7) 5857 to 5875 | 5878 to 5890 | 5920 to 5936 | 0.78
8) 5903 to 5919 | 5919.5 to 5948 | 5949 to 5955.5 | 0.65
